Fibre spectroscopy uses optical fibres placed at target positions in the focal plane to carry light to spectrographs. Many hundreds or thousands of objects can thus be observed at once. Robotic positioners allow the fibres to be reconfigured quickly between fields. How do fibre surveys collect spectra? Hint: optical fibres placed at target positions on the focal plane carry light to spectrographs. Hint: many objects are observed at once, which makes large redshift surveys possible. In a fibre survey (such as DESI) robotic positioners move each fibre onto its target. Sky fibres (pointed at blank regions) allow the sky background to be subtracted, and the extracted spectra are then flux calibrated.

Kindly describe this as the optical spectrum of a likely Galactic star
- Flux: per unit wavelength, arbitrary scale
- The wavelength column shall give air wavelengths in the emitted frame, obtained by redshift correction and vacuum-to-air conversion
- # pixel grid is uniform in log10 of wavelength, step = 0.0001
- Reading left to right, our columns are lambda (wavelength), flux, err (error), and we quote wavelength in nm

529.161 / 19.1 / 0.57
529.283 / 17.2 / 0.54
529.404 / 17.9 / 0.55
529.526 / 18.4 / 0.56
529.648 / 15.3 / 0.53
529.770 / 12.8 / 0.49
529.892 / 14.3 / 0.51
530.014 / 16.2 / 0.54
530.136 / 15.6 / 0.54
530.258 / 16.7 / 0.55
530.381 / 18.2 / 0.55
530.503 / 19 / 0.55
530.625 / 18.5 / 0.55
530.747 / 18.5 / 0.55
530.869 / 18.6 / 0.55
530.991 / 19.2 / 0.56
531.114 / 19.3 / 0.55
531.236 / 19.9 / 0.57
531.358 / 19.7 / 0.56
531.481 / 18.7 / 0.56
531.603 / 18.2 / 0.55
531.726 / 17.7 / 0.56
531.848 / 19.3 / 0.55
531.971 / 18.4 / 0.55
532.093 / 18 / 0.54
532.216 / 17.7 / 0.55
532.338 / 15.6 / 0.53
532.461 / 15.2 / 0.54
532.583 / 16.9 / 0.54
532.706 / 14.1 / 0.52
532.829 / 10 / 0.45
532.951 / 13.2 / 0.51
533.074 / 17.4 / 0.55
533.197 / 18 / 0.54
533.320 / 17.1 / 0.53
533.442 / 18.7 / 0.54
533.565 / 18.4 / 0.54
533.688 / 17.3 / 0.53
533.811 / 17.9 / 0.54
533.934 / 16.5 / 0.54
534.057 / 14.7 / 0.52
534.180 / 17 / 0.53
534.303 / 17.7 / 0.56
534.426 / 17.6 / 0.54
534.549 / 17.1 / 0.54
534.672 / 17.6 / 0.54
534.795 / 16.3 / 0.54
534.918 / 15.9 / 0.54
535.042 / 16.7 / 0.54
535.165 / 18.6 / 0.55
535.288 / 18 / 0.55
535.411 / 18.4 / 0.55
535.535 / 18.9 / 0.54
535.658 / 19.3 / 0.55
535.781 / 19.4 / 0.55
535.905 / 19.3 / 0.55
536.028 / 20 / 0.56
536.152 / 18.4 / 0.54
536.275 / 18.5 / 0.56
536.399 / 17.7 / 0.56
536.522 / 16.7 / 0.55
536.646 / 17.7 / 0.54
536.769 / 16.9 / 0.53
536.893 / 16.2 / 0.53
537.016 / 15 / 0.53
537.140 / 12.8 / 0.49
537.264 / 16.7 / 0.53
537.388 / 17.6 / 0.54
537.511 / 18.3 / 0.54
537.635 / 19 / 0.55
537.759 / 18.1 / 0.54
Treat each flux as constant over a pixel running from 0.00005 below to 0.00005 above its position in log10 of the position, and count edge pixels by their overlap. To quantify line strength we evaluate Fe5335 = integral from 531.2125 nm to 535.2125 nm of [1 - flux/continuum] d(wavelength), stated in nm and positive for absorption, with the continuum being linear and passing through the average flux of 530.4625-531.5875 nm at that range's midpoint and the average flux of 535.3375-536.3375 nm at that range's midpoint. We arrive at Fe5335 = 0.42 nm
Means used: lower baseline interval 19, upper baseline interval 19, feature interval 17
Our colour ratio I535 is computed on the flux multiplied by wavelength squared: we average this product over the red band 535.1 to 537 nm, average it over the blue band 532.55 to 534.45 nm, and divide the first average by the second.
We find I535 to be 1.1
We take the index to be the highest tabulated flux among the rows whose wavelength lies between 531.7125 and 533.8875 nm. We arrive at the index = 19.3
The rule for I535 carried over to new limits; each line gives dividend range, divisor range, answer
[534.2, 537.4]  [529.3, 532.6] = 1.01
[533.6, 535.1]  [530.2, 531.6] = 0.91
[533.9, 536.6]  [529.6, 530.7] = 1.11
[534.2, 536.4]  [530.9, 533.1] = 1.07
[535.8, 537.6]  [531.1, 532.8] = 1.00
